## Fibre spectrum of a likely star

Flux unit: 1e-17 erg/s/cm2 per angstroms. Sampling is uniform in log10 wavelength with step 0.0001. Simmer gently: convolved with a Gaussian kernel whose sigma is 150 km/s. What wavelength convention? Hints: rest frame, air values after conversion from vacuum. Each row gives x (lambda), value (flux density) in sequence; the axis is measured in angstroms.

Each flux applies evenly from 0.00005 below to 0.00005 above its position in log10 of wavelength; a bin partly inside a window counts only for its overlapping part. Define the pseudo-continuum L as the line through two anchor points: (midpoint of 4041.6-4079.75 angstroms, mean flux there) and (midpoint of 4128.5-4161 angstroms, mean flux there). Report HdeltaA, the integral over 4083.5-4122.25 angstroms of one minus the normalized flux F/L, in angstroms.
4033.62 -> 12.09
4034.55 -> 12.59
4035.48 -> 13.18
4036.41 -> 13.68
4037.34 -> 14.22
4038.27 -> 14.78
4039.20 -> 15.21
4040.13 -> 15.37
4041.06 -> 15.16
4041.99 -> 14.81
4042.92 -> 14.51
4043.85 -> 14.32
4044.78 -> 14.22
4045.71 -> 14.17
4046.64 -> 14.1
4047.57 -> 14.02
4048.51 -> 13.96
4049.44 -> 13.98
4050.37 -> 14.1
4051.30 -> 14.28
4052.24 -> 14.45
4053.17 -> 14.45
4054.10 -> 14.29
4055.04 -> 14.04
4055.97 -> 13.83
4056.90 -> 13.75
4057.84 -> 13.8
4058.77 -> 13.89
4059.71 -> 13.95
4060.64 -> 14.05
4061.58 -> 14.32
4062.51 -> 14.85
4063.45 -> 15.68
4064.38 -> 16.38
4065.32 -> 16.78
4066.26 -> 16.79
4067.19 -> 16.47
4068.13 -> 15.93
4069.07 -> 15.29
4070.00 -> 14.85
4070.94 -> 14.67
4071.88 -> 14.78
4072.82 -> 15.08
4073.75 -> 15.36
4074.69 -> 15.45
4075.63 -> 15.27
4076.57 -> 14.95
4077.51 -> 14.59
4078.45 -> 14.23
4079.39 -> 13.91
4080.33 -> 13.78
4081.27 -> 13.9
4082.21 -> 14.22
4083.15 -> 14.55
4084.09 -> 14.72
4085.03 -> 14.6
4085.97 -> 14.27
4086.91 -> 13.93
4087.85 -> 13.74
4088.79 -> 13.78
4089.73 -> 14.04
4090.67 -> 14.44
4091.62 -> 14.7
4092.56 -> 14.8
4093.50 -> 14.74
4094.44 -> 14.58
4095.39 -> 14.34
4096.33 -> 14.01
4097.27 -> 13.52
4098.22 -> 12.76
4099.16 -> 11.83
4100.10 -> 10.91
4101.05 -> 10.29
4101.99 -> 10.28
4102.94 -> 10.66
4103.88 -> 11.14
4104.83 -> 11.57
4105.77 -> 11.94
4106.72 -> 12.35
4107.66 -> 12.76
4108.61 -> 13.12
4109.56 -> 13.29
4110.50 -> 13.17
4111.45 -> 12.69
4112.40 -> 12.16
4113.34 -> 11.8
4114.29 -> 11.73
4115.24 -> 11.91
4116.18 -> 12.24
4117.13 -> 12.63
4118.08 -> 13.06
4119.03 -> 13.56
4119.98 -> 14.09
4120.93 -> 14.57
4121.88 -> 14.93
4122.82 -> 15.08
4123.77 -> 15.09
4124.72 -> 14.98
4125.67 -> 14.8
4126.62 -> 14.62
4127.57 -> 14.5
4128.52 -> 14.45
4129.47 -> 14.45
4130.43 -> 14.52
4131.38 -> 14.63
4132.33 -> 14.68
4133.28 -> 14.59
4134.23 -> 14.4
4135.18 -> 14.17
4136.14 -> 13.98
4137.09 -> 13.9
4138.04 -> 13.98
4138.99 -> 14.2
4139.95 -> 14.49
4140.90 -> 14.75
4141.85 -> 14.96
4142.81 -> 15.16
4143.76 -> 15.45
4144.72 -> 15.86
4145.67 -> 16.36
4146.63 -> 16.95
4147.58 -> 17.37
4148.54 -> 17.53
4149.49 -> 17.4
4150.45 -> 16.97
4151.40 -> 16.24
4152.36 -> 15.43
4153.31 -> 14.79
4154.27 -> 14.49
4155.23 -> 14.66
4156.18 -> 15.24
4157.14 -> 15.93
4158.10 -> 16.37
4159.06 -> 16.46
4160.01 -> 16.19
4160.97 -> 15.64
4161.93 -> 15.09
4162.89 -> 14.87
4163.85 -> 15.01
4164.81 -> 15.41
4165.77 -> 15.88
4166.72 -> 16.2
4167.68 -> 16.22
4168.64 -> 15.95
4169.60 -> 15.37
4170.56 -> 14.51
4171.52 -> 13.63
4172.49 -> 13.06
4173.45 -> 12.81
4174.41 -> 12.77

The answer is 5.0 angstroms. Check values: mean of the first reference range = 14.7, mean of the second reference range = 15.3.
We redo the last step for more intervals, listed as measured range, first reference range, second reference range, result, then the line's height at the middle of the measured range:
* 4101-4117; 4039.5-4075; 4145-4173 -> 3.4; 15.2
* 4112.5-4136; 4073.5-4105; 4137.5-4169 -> 1.3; 14.8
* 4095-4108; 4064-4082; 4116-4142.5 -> 2.4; 14.7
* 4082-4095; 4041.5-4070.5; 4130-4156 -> 0.5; 14.9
